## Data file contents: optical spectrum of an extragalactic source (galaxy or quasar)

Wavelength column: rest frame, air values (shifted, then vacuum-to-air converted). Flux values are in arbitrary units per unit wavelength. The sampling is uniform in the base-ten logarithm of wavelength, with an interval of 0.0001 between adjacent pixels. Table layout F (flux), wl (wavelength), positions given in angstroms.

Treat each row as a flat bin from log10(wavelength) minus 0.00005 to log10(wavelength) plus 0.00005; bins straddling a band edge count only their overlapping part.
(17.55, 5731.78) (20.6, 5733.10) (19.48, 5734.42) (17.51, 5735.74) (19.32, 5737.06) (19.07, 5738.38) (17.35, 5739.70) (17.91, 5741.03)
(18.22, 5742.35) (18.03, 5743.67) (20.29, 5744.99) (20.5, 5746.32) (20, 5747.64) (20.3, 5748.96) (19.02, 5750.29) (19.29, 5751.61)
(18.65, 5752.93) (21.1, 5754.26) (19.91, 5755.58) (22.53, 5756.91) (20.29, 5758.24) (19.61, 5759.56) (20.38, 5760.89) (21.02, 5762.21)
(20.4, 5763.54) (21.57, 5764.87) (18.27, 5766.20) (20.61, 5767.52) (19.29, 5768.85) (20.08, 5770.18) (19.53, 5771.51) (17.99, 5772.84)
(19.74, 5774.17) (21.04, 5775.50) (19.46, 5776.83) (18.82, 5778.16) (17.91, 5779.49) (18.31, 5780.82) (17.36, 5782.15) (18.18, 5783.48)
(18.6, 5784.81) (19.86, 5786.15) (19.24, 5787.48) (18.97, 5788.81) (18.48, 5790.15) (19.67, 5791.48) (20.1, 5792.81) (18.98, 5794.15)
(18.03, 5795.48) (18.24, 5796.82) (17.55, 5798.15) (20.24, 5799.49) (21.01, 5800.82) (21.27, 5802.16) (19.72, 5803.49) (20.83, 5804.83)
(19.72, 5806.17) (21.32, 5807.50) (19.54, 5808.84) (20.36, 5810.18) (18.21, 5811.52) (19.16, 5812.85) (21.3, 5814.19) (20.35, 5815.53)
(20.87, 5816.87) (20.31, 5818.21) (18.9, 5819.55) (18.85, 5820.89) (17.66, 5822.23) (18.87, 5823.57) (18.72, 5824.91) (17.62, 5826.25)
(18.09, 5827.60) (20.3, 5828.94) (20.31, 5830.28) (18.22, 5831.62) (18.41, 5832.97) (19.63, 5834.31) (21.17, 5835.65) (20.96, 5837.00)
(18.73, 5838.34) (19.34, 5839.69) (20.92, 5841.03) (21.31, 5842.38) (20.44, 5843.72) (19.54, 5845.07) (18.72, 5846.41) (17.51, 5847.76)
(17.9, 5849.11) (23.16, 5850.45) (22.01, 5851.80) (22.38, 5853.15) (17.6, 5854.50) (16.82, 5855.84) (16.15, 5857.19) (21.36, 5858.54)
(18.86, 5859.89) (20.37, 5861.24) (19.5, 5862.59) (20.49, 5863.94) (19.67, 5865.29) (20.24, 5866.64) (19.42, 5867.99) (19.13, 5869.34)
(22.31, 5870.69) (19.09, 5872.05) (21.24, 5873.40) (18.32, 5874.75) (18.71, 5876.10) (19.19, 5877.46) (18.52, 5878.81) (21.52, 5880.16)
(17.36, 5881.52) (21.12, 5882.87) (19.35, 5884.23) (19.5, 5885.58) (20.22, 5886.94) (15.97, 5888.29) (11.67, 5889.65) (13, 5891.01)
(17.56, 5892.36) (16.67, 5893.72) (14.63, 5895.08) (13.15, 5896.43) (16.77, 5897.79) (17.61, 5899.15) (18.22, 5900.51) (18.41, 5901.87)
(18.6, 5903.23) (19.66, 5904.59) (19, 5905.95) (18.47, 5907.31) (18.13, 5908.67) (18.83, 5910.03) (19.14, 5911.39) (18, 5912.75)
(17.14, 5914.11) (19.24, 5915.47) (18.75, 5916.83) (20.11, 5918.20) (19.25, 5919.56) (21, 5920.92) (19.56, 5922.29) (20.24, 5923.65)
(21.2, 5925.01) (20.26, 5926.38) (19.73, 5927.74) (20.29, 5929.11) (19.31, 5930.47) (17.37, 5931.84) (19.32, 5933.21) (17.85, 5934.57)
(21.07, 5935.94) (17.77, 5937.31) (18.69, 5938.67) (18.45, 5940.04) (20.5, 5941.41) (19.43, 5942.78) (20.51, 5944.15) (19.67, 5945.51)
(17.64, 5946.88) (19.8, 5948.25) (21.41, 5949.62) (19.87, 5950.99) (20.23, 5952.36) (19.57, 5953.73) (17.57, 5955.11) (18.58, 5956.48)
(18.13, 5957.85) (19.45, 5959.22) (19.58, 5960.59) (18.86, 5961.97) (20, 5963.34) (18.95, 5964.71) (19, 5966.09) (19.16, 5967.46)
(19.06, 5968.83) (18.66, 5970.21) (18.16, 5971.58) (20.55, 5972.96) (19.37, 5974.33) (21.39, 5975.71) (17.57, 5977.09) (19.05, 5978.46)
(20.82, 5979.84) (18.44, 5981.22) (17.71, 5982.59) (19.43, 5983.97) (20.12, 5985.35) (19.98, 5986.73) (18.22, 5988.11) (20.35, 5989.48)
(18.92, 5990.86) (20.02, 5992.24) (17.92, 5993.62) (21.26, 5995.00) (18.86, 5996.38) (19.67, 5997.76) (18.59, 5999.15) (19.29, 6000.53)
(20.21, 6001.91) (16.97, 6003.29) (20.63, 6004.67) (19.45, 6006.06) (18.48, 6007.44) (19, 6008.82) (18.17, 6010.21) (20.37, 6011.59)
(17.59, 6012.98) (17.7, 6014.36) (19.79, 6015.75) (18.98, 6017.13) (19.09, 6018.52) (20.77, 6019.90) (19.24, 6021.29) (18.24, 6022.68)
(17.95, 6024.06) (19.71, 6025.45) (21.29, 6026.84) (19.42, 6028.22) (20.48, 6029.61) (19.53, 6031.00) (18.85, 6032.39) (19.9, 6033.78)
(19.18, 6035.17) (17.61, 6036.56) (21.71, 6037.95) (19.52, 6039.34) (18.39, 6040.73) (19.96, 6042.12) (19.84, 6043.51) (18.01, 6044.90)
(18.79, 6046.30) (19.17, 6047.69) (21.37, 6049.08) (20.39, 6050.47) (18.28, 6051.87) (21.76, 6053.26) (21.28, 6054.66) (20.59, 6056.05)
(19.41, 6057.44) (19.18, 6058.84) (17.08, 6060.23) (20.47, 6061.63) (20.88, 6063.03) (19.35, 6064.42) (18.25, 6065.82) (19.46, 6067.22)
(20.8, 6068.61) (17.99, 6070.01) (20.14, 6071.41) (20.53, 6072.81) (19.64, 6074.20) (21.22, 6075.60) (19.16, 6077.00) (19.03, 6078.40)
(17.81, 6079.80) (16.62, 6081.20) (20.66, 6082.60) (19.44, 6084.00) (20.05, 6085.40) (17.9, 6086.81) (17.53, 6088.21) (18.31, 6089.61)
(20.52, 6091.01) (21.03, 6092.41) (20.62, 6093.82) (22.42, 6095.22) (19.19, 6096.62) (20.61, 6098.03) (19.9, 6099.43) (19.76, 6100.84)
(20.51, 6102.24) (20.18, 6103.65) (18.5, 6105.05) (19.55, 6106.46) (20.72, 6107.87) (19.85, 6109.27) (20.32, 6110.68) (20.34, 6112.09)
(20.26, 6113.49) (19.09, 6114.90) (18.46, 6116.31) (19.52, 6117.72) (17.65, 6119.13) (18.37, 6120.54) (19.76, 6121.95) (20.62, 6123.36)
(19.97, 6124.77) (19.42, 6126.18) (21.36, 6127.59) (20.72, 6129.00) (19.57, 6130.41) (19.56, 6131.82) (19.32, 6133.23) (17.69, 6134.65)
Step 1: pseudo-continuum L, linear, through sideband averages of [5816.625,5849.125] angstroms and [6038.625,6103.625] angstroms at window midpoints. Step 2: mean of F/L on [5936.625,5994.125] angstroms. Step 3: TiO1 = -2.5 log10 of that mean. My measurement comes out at 0.01 mag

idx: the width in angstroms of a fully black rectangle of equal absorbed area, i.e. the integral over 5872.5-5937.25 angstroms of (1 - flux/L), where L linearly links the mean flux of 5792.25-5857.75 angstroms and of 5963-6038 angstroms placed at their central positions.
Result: 3.0 angstroms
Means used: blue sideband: 19.5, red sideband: 19.3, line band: 18.5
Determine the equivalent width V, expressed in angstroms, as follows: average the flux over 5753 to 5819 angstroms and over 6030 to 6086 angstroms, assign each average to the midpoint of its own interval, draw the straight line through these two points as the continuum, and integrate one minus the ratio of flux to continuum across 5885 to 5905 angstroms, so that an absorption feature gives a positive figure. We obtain 3.0 angstroms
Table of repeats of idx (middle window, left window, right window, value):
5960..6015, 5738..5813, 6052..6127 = 1.15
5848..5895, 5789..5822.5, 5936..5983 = 1.30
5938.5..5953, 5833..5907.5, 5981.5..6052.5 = -0.45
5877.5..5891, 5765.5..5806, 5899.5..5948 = 0.74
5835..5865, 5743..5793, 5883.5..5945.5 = -1.31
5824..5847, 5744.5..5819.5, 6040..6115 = 0.16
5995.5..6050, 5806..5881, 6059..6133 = 0.94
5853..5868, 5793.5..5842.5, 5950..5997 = 0.15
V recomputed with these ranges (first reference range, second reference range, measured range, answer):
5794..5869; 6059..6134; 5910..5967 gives 0.8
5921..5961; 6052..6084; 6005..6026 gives 0.6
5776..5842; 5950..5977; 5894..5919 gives 1.7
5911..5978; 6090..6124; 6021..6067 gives 0.3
